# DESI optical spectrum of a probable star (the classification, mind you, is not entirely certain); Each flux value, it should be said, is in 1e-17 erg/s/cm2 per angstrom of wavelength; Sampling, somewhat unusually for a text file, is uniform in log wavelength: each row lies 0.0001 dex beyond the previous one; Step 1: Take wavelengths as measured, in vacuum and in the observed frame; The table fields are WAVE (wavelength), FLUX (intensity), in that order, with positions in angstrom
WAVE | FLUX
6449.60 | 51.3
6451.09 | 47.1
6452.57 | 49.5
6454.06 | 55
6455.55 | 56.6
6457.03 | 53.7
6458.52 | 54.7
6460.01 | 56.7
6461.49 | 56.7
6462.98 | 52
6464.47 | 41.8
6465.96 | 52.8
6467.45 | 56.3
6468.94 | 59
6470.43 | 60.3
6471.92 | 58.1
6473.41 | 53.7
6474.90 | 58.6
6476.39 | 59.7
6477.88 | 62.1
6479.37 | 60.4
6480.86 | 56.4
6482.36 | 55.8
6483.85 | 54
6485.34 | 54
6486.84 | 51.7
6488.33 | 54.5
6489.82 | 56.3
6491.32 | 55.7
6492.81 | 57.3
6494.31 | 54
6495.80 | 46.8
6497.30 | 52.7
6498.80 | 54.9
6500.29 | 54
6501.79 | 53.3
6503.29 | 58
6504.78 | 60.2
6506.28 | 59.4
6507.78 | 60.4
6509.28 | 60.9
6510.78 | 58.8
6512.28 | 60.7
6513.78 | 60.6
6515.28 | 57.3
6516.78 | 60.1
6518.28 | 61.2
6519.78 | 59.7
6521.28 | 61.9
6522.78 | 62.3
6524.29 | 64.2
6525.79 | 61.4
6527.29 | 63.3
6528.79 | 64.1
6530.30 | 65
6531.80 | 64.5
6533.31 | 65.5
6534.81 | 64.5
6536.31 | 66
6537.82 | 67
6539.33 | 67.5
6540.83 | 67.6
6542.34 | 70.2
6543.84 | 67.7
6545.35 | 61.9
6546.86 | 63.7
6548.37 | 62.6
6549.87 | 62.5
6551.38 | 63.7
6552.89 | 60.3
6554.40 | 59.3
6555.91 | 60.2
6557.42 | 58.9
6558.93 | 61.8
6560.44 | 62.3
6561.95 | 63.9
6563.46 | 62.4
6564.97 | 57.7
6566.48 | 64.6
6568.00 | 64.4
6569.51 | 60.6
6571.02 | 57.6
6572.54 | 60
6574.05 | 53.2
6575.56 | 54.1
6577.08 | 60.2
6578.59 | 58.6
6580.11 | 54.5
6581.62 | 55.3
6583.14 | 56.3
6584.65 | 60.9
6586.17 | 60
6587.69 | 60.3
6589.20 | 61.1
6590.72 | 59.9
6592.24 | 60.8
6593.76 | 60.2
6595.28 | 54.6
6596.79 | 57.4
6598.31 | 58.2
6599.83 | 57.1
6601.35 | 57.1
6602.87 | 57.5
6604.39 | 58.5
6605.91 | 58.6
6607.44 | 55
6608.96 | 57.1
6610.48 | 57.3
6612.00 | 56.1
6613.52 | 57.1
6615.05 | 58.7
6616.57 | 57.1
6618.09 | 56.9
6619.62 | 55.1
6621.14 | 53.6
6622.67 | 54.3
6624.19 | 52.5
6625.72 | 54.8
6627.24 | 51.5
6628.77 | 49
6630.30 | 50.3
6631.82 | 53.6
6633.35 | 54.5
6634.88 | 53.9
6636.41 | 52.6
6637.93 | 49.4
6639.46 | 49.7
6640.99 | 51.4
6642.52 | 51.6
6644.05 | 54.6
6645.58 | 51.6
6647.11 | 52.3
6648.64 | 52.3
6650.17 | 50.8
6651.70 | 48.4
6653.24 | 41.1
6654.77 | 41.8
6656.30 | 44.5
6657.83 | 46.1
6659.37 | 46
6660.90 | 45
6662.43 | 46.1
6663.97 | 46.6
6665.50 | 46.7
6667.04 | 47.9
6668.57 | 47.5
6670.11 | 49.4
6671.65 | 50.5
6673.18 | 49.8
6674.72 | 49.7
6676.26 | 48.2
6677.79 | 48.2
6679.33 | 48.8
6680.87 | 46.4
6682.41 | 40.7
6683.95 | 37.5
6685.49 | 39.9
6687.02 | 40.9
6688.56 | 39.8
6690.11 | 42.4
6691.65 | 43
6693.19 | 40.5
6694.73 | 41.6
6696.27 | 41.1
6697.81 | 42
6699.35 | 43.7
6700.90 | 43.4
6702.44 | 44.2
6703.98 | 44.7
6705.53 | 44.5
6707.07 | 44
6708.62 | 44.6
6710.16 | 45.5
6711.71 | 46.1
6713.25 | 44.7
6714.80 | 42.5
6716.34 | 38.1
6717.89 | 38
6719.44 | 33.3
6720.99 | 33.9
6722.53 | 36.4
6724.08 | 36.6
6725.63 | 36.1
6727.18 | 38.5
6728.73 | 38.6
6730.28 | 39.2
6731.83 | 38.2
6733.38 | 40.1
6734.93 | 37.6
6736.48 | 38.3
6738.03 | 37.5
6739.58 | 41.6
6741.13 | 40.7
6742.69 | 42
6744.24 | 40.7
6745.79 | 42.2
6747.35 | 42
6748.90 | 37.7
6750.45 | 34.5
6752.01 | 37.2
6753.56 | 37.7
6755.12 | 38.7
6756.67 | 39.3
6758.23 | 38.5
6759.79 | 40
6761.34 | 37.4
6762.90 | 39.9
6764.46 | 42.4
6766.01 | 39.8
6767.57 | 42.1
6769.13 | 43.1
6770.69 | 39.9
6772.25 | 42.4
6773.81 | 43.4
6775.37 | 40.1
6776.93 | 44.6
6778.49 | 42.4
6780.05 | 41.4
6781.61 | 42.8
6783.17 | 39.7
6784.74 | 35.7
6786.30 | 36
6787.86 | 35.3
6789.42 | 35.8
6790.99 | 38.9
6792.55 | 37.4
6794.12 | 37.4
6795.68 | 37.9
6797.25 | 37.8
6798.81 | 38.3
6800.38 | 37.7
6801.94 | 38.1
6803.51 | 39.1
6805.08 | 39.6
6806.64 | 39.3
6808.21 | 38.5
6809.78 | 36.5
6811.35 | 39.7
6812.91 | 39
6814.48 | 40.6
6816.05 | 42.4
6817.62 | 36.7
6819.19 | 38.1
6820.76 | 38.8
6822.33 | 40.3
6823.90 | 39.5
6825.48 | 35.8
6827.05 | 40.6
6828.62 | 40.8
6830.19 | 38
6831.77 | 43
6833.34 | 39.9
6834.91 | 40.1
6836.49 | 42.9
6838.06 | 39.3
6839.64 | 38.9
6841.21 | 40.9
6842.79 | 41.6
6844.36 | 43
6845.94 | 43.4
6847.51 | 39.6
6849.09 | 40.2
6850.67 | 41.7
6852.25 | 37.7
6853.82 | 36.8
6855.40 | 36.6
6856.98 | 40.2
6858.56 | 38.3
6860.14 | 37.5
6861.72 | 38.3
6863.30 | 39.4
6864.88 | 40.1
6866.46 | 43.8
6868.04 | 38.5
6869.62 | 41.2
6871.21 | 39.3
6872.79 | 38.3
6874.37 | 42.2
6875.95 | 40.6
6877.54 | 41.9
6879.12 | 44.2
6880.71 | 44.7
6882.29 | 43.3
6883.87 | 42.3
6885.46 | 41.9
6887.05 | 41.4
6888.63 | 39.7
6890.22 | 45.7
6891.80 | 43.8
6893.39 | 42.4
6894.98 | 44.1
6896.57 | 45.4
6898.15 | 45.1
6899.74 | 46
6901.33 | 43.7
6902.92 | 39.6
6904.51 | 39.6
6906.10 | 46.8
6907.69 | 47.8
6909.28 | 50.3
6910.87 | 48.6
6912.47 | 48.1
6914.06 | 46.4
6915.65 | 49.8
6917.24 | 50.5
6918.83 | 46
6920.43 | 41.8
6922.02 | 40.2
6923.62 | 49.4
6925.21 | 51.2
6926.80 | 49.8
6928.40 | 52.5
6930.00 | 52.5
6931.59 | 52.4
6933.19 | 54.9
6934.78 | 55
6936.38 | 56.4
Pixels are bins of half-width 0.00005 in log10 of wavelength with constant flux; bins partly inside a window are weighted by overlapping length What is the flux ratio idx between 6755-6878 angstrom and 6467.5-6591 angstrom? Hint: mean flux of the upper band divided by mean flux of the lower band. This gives 0.7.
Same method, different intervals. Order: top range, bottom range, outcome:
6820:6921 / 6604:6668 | 0.81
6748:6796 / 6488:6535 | 0.67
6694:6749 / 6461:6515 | 0.72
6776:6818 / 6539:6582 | 0.63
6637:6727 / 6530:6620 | 0.74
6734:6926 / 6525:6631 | 0.69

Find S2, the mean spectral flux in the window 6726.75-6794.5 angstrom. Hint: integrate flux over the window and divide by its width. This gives 39.5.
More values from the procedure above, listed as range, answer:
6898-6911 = 45.1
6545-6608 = 59.5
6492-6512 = 56.3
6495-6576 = 61.1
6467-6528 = 57.8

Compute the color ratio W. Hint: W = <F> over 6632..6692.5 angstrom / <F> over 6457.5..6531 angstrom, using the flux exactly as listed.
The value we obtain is 0.83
